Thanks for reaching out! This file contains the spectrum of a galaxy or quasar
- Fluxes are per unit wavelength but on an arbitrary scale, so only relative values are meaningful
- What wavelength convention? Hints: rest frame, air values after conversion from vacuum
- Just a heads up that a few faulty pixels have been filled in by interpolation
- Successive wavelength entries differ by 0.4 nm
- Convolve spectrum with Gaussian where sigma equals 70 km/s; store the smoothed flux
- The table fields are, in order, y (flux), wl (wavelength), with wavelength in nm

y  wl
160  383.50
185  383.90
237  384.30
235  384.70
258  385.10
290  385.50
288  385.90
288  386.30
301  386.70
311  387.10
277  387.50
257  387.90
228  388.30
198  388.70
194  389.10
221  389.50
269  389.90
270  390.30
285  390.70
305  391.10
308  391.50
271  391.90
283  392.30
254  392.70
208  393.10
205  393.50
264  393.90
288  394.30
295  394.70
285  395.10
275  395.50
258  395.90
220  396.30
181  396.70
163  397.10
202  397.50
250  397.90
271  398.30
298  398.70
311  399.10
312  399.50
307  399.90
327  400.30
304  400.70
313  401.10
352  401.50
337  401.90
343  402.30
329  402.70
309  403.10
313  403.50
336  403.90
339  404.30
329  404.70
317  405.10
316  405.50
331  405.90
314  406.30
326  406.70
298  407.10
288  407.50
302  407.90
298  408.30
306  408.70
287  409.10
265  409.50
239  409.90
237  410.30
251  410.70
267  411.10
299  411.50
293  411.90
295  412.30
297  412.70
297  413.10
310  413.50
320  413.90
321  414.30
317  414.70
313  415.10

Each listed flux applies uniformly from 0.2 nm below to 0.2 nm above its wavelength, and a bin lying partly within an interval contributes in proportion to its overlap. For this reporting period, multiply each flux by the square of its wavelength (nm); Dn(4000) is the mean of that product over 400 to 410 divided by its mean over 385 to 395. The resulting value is 1.28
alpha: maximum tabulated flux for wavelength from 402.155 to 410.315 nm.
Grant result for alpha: 343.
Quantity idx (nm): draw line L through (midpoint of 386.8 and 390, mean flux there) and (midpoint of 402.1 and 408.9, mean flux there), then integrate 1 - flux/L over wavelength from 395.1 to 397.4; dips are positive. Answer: 0.44 nm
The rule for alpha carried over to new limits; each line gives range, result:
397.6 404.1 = 352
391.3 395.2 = 308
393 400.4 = 327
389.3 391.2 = 305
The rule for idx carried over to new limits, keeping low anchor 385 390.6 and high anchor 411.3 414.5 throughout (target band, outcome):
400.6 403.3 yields -0.40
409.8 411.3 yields 0.25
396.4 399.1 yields 0.44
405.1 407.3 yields -0.18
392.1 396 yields 0.15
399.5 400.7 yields -0.14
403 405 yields -0.25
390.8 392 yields -0.13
